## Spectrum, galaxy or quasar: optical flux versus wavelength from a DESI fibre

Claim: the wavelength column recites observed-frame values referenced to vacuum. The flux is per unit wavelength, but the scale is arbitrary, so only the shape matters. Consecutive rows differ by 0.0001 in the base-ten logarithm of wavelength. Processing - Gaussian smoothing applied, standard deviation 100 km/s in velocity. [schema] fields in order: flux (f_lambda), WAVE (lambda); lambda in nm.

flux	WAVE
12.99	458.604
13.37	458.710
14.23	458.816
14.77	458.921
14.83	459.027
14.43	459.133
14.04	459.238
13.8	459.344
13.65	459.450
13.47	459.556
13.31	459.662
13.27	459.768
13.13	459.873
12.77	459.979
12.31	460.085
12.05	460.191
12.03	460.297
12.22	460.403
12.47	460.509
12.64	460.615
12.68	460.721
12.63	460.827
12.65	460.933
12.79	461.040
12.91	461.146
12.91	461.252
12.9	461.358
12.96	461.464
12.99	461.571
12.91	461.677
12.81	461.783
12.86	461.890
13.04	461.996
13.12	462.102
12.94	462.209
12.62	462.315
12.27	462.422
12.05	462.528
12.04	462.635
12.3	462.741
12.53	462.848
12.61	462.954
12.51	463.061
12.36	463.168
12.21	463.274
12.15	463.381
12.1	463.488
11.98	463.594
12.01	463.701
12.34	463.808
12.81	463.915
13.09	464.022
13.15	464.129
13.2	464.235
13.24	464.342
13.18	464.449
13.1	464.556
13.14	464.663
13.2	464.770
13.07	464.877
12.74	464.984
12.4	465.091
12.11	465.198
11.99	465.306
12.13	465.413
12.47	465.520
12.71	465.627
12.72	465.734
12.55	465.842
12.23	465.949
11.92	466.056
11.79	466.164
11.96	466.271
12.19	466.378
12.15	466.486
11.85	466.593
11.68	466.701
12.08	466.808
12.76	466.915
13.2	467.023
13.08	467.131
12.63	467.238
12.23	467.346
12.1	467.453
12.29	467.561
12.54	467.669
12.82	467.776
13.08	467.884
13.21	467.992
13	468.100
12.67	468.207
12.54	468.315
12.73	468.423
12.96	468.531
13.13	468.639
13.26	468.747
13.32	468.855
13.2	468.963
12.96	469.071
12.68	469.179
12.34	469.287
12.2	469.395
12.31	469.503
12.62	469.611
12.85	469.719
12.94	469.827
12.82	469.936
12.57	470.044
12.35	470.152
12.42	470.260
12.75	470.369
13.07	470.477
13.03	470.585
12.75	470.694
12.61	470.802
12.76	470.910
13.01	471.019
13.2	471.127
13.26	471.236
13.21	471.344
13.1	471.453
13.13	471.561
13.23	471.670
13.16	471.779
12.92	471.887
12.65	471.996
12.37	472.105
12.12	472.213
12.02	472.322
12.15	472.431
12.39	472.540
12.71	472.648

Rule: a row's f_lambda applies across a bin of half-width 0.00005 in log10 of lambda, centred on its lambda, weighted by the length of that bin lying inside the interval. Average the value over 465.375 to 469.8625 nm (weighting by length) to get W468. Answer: 12.6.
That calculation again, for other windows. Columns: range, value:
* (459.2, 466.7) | 12.6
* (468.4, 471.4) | 12.8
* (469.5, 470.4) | 12.6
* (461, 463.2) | 12.7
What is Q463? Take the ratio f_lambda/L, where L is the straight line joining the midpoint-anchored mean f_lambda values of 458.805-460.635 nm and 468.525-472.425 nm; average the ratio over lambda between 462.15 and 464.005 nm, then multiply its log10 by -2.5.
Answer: 0.07 mag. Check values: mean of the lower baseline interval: 13.3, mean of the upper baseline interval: 12.8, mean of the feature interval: 12.4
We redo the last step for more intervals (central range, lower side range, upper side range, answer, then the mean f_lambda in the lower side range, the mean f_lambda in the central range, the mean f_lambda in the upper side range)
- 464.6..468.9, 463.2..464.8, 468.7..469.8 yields 0.02 mag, 12.7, 12.6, 12.8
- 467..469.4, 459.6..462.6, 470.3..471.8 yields 0.01 mag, 12.7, 12.8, 13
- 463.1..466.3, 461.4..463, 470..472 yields 0.02 mag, 12.7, 12.5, 12.9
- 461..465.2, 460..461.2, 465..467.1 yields -0.03 mag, 12.5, 12.7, 12.3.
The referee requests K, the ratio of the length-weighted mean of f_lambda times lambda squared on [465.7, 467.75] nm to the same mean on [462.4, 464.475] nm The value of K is 1.00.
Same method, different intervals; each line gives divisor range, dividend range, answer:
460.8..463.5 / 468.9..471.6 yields 1.05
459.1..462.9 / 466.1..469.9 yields 1.01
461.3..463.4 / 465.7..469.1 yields 1.02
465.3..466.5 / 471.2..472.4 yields 1.07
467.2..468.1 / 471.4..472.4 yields 1.03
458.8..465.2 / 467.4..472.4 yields 1.03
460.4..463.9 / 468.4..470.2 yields 1.05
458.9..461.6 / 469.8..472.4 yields 1.03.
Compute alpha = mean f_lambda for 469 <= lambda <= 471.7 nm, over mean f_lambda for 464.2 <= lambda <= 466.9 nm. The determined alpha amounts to 1.03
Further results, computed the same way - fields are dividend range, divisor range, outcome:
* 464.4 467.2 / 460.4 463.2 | 0.99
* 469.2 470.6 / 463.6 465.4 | 0.99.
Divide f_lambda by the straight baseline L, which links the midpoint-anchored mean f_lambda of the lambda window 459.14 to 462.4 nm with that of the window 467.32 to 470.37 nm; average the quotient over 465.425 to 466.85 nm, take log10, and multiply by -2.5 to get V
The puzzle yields 0.05 mag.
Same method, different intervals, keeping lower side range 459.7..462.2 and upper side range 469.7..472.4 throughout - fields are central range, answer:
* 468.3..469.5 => 0.00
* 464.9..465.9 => 0.03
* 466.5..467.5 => 0.03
